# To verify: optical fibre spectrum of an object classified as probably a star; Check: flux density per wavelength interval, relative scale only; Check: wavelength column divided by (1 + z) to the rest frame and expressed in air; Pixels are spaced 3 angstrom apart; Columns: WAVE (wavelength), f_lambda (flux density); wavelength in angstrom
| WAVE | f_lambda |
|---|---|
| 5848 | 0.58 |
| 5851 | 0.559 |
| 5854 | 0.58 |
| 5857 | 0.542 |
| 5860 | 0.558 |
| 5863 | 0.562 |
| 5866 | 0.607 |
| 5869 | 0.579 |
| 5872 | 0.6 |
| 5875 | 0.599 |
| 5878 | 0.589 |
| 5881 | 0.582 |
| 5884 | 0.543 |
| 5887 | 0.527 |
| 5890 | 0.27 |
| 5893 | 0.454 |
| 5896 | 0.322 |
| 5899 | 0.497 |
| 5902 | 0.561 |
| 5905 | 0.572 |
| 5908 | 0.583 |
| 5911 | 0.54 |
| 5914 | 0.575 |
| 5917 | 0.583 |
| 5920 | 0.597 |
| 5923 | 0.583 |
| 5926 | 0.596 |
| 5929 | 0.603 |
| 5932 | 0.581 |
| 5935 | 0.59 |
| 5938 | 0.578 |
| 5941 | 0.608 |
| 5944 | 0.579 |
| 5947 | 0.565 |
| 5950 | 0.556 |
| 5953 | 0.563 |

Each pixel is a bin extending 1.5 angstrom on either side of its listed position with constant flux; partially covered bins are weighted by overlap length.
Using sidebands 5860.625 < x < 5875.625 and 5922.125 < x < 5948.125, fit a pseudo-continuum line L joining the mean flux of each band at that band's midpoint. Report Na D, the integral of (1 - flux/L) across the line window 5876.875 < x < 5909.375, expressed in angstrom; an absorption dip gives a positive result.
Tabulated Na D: 4.9 angstrom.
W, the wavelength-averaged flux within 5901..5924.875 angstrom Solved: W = 0.575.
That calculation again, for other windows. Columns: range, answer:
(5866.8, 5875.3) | 0.593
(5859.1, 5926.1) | 0.541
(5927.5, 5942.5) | 0.592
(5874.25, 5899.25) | 0.483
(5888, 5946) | 0.541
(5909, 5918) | 0.566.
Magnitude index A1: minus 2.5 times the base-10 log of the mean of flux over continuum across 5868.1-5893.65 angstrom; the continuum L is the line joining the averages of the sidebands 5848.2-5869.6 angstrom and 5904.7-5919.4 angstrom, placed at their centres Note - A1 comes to 0.08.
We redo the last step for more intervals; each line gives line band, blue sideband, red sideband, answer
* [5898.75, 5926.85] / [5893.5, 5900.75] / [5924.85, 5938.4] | -0.15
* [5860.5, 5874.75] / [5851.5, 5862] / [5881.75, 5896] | -0.13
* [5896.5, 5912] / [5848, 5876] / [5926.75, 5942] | 0.10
